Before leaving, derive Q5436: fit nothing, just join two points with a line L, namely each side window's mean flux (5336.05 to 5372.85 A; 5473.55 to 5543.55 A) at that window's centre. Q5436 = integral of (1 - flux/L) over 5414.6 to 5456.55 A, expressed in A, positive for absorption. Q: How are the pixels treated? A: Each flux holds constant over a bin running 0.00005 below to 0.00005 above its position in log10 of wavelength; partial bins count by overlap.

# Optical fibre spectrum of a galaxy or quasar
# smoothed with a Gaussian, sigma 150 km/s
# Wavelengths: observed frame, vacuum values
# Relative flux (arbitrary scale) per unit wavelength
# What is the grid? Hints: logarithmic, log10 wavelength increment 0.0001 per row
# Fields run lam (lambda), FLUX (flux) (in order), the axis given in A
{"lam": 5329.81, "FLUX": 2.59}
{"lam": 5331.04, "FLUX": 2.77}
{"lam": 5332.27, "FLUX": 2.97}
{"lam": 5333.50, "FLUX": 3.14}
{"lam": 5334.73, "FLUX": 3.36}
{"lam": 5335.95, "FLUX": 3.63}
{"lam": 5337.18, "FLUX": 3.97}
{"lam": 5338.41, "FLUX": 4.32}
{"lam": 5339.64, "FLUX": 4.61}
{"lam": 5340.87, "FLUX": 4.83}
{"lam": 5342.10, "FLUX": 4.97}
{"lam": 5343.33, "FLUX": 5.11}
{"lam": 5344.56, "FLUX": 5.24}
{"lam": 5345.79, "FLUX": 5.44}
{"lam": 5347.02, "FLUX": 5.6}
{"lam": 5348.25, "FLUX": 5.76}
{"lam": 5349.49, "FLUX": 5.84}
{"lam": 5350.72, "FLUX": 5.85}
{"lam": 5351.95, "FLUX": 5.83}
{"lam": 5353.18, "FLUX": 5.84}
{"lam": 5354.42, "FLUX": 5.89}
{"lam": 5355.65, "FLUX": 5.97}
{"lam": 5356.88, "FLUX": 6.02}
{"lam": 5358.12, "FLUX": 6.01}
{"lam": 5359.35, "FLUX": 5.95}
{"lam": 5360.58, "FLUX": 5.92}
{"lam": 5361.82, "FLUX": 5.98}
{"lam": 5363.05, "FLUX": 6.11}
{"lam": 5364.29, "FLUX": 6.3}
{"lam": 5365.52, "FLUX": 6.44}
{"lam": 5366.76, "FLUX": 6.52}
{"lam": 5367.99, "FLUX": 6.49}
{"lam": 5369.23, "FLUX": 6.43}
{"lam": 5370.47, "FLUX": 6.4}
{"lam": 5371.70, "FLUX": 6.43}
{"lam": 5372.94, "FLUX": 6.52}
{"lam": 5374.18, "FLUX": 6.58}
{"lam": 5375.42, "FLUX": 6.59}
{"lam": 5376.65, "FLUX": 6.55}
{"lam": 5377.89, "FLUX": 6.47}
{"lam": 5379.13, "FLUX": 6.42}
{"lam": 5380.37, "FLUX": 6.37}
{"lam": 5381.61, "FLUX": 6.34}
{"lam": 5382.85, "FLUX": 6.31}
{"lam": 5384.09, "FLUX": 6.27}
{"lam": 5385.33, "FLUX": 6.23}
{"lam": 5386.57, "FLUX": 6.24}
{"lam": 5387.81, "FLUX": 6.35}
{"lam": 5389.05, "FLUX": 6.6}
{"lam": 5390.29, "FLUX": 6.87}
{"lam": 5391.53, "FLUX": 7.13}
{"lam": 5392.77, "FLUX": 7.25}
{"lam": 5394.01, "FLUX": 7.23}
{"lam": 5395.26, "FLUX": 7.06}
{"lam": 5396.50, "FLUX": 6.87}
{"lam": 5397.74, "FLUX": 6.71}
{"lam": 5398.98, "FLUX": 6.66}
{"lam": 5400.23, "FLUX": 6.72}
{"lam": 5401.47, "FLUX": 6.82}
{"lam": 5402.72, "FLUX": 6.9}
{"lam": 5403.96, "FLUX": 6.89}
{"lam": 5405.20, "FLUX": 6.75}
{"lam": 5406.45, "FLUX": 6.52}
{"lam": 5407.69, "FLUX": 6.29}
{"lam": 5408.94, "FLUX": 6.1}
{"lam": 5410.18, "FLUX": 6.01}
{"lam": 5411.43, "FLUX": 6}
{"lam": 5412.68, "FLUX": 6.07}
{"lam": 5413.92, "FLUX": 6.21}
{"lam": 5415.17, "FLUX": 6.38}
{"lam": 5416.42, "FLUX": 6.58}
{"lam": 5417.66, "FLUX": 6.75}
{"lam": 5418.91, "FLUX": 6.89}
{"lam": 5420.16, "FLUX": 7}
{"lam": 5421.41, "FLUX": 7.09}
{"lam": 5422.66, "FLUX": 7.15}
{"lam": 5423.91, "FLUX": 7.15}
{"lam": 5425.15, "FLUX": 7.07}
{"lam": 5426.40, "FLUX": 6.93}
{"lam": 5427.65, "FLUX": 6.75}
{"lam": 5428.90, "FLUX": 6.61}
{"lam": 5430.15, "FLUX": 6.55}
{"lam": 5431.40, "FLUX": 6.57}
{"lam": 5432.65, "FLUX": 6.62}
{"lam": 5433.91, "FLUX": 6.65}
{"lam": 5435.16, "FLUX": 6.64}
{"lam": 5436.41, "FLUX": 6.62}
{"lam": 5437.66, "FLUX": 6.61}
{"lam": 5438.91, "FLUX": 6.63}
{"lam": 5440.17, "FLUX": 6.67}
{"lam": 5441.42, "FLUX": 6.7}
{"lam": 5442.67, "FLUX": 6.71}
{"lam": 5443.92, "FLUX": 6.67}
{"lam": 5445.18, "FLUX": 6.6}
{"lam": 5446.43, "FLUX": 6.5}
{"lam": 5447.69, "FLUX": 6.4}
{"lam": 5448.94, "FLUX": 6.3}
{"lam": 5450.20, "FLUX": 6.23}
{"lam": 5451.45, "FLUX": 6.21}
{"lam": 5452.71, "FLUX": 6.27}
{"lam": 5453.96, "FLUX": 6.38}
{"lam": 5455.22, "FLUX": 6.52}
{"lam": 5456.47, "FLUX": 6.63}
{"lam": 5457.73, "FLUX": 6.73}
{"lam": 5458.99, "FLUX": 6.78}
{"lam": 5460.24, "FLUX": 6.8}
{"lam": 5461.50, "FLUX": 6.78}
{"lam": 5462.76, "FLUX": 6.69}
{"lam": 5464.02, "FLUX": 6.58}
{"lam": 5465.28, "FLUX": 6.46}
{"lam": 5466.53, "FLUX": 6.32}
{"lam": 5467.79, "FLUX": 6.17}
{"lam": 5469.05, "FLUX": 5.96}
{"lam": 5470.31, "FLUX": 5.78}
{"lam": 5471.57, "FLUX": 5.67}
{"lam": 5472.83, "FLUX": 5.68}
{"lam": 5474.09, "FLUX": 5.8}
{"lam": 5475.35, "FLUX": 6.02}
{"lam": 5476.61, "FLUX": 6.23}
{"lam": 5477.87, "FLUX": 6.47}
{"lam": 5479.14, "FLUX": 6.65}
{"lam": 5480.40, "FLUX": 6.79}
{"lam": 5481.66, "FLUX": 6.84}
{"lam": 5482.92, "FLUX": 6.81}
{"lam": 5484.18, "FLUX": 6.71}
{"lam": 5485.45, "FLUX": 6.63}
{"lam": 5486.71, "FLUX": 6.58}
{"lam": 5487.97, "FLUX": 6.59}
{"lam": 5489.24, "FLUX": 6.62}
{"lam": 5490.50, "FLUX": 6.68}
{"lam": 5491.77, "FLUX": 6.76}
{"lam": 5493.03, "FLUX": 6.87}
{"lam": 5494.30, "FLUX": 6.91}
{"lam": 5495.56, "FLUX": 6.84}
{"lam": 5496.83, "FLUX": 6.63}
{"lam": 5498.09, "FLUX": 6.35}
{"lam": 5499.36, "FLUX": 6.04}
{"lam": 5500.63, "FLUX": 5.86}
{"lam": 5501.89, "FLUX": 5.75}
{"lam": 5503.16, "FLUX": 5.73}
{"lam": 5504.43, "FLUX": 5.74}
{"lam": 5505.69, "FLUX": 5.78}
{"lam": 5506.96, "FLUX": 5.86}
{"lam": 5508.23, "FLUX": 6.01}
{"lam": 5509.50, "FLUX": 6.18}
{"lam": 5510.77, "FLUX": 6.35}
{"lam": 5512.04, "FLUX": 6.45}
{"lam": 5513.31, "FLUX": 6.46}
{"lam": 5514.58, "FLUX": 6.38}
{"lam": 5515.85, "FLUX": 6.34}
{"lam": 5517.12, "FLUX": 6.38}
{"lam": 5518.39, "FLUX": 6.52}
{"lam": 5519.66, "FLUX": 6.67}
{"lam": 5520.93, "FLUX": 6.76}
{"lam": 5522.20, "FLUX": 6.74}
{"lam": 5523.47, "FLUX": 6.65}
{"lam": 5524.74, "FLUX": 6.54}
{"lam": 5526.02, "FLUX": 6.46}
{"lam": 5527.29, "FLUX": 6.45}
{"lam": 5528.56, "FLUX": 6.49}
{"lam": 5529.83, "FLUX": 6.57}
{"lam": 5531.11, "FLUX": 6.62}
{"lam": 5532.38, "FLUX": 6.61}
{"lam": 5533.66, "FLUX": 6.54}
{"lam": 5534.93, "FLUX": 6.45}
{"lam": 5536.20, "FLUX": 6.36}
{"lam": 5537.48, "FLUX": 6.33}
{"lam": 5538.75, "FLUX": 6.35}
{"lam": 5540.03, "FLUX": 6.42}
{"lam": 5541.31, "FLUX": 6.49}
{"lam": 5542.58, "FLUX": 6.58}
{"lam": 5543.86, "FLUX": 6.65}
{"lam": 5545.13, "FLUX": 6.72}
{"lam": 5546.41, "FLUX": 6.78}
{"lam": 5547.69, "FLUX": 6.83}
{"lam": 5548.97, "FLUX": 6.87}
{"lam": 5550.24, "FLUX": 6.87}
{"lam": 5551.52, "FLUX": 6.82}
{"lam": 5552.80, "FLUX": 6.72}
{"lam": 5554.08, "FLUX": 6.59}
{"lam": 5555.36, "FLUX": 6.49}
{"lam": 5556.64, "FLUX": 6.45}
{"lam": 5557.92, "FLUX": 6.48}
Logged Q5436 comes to -3.9 A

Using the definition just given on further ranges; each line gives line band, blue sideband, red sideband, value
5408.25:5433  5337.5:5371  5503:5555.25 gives -2.5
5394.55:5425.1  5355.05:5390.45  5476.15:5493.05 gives -1.1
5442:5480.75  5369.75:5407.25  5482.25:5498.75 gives 1.7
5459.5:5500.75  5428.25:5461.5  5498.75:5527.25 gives -0.3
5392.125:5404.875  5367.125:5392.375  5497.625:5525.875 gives -0.9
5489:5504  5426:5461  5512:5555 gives 0.4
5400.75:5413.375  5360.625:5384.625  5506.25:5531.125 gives -0.1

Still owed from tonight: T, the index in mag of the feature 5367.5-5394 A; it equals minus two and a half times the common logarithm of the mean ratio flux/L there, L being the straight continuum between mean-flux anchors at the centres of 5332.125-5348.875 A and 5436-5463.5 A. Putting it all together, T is -0.23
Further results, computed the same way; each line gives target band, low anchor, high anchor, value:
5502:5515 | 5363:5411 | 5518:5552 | 0.09 mag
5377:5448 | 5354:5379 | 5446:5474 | -0.05 mag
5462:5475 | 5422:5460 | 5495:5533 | 0.07 mag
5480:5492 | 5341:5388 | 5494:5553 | -0.06 mag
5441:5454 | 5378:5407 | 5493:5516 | 0.00 mag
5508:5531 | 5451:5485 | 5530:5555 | 0.01 mag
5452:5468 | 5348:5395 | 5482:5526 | -0.03 mag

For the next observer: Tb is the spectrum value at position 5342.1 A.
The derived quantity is 4.97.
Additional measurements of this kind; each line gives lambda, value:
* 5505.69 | 5.78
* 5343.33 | 5.11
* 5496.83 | 6.63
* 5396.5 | 6.87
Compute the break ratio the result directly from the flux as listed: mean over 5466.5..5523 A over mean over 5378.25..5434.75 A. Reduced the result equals 0.95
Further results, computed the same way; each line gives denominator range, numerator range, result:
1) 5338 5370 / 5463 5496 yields 1.12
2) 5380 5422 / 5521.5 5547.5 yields 0.99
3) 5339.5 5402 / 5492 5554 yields 1.04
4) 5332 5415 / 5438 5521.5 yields 1.06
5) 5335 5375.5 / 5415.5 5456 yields 1.17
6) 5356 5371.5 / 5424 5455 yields 1.06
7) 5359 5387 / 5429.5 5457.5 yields 1.03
